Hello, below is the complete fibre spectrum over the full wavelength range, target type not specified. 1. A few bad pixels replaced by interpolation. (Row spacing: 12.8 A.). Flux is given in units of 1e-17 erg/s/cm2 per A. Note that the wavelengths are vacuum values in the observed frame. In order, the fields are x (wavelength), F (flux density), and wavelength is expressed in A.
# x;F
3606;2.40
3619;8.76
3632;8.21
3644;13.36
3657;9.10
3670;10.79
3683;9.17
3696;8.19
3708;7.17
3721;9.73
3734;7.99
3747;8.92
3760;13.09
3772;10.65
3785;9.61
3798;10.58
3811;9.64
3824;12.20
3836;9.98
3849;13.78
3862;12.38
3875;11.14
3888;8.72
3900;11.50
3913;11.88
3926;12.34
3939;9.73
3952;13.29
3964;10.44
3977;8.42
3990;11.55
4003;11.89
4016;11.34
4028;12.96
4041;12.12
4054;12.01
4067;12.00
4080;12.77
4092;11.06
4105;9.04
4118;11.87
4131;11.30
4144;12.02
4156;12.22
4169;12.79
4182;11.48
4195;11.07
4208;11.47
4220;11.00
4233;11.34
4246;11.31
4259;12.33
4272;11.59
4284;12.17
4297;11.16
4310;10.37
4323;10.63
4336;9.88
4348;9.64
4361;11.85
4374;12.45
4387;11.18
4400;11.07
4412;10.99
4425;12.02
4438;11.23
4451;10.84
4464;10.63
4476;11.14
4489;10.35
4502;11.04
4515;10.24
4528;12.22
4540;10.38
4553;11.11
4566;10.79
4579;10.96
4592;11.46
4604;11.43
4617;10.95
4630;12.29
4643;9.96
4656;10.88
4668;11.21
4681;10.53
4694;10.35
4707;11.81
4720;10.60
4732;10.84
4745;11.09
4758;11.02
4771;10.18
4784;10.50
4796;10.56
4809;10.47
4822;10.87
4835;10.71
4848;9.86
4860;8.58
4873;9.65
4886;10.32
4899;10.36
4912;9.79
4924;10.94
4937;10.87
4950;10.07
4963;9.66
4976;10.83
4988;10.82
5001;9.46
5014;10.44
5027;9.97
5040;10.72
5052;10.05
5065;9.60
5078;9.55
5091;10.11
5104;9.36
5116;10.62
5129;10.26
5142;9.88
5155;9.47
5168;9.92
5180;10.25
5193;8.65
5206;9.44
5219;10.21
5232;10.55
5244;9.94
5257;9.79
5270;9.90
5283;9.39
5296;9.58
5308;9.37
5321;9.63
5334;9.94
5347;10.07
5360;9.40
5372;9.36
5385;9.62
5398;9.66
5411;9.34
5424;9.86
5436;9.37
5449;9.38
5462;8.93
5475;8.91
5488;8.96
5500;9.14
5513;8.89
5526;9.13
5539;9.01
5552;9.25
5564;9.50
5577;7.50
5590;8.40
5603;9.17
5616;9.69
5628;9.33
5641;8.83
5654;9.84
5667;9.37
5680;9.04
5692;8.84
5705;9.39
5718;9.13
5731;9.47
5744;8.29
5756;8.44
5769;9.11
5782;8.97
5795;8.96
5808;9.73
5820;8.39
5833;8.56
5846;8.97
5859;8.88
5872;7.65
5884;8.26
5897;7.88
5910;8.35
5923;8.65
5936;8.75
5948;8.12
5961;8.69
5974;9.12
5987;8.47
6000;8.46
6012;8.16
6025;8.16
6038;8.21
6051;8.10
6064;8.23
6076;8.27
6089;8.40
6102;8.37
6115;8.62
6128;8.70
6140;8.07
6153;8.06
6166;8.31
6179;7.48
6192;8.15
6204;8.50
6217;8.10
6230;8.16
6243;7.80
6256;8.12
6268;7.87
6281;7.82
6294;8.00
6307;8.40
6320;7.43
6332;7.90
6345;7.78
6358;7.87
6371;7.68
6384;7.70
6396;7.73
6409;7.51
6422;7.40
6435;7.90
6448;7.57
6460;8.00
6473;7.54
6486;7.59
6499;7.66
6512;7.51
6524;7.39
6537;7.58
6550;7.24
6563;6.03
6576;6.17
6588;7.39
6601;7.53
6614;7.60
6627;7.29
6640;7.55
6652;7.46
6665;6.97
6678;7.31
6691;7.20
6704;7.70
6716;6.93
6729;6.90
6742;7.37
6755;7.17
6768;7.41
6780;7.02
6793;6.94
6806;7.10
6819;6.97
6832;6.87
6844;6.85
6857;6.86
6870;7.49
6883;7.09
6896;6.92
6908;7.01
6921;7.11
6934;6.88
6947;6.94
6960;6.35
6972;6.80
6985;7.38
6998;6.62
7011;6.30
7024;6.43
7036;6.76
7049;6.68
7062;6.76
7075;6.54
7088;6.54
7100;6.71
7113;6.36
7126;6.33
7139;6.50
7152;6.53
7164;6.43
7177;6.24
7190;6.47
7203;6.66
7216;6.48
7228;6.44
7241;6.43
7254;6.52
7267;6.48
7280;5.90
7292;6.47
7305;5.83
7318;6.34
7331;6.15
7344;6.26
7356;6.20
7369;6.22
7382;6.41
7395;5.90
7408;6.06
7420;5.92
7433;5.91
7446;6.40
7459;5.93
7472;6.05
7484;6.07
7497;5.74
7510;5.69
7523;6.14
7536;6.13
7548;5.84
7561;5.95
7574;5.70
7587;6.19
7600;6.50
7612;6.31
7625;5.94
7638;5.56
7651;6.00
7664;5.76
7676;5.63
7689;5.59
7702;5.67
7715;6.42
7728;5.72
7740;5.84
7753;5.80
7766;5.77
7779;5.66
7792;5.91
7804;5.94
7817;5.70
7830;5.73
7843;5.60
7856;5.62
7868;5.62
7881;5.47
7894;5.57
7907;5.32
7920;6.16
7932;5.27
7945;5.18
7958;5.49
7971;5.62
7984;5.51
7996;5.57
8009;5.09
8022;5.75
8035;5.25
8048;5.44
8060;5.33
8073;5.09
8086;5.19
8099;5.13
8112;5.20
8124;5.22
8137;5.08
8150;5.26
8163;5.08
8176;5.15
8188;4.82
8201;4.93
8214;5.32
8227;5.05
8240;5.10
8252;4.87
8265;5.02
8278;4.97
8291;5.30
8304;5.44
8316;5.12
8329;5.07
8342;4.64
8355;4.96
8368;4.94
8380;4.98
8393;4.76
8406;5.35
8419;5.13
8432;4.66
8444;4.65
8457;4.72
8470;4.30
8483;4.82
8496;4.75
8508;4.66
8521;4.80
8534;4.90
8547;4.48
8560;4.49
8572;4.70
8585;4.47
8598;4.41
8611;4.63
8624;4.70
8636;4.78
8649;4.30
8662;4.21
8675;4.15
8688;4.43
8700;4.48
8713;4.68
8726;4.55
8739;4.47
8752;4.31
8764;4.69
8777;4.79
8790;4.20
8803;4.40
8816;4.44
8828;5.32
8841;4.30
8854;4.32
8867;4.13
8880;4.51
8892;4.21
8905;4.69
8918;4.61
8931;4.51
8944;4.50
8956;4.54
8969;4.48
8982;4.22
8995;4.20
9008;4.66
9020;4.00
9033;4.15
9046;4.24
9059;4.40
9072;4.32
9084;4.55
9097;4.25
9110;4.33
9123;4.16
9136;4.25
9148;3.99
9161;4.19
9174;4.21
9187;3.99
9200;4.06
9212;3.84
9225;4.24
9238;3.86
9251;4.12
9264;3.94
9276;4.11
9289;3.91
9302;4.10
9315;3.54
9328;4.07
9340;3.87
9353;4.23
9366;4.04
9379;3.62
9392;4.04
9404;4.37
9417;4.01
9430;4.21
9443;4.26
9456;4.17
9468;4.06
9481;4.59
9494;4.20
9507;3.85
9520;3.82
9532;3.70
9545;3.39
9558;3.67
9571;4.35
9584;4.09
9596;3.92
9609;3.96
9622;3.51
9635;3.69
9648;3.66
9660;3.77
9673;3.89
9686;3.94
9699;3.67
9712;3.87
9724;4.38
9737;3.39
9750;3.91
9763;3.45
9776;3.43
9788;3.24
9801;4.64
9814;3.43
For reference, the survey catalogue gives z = 0.00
